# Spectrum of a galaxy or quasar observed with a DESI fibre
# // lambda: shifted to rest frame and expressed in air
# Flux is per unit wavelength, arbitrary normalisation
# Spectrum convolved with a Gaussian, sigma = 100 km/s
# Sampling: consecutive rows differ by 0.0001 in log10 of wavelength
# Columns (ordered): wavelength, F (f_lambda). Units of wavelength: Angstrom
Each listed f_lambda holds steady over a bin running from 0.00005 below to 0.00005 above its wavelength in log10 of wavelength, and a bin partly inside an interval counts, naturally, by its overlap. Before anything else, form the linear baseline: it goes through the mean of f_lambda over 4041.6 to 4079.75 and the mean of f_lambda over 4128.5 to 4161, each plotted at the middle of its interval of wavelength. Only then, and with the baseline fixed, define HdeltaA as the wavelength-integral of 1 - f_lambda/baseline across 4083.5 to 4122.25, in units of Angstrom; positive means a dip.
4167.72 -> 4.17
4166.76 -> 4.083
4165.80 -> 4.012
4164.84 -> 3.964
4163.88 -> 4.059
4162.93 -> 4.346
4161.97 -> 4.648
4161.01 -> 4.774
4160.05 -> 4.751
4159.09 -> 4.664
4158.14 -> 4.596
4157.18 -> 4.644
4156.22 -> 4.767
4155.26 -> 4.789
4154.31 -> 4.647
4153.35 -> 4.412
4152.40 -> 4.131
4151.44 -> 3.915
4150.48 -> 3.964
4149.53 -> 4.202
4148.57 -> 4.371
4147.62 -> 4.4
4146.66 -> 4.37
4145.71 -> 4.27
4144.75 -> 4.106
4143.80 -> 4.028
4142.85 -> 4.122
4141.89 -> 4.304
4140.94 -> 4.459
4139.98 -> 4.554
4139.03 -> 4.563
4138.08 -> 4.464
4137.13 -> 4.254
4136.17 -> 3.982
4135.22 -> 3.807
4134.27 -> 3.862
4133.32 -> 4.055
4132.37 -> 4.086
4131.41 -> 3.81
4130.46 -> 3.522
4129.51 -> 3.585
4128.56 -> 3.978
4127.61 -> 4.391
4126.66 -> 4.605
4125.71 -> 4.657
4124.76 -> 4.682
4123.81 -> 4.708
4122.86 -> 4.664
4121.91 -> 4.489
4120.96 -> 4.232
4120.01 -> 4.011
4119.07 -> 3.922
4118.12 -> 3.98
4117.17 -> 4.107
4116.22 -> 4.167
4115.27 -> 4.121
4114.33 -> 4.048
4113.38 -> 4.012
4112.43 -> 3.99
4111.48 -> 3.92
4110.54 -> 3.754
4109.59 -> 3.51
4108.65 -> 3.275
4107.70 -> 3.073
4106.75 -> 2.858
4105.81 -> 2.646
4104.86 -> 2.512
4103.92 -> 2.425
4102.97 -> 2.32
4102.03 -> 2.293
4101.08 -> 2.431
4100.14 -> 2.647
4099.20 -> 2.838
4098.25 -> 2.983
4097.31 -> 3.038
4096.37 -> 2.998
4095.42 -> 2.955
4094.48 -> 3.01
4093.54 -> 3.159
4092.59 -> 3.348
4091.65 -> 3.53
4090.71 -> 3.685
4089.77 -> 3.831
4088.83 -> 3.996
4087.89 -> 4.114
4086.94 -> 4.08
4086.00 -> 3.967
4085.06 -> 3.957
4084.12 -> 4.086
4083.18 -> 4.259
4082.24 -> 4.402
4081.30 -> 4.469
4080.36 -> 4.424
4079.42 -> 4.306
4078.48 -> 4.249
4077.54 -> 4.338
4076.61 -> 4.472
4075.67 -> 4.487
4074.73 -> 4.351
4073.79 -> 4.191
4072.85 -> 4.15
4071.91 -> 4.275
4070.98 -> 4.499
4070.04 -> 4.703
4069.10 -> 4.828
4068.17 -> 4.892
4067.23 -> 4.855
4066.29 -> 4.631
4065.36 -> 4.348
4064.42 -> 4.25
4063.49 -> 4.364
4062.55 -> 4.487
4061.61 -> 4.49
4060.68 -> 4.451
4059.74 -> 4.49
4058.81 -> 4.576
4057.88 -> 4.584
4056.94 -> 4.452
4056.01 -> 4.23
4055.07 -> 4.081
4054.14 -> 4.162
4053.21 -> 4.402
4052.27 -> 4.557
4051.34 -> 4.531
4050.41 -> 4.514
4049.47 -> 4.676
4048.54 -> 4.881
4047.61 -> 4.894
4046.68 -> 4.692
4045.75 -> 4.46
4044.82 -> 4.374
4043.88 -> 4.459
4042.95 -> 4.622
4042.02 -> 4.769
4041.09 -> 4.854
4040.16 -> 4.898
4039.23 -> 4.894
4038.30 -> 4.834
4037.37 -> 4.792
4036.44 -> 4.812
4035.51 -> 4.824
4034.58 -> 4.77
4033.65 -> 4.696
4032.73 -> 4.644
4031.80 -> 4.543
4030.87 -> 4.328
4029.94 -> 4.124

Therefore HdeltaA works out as 8.0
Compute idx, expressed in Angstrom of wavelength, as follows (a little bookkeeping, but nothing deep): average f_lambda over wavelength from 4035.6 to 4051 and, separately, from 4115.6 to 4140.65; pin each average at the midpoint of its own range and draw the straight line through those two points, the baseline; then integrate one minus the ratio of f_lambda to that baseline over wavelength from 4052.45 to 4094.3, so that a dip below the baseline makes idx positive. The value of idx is 2.5 Angstrom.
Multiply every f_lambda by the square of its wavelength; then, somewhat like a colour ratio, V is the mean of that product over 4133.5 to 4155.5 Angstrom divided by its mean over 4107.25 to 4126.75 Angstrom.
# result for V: 1.1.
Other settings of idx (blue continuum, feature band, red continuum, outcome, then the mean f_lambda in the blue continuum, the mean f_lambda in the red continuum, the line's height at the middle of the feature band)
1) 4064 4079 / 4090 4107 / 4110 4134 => 5.59 Angstrom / 4.47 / 4.14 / 4.29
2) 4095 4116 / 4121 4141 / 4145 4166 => -2.51 Angstrom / 3.13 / 4.4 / 3.78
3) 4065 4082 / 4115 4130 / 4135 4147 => 0.17 Angstrom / 4.47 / 4.26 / 4.32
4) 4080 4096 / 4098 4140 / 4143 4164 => 3.74 Angstrom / 3.83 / 4.41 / 4.1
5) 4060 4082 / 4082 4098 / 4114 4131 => 2.63 Angstrom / 4.46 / 4.22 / 4.37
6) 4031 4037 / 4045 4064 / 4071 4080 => 0.07 Angstrom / 4.7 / 4.33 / 4.51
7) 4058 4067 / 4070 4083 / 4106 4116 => -0.42 Angstrom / 4.47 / 3.64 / 4.23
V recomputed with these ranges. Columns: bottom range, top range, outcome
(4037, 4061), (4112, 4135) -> 0.94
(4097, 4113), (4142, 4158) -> 1.48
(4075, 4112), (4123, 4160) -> 1.25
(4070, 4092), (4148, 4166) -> 1.09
